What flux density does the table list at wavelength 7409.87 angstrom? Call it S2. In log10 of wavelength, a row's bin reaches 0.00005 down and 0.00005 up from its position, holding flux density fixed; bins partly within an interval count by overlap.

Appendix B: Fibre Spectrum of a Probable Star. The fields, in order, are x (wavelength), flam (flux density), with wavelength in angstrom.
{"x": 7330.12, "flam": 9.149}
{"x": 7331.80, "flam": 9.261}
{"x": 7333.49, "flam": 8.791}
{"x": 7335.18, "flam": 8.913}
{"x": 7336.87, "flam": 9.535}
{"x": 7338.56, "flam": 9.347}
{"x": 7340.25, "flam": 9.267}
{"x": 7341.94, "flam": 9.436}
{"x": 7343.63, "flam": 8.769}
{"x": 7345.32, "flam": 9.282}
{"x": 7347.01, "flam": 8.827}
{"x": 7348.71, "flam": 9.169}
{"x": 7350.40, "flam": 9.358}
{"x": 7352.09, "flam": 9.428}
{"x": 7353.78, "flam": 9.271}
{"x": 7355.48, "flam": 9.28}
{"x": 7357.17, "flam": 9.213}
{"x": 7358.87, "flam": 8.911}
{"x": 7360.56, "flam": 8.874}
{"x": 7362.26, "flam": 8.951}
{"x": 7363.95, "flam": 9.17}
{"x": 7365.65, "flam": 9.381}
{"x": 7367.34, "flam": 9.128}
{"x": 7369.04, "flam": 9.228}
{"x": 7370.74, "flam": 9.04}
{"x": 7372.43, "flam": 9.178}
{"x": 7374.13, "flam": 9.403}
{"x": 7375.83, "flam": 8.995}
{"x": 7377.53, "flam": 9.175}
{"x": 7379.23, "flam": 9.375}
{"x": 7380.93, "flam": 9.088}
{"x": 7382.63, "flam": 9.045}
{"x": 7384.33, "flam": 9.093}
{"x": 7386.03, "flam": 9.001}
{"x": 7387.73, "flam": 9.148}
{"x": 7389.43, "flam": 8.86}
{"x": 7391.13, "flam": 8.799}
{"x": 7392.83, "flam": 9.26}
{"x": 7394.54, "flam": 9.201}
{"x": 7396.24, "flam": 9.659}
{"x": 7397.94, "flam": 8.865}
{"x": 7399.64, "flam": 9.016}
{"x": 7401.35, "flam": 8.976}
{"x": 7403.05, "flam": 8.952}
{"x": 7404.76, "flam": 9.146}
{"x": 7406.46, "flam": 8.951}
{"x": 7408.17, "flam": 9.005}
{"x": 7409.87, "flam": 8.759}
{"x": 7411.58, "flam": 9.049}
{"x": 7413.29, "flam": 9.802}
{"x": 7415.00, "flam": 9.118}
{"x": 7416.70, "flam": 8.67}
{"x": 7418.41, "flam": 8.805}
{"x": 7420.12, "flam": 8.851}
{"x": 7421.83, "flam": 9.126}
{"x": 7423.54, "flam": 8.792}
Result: 8.759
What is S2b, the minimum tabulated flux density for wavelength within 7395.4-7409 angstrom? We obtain 8.865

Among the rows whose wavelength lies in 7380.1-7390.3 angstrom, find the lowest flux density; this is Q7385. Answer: 8.86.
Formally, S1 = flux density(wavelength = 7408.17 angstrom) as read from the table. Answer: 9.005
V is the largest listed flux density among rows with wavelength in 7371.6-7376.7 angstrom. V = 9.403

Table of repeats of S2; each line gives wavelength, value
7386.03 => 9.001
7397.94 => 8.865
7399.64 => 9.016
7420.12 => 8.851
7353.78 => 9.271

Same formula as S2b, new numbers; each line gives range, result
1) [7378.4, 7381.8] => 9.088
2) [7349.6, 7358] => 9.213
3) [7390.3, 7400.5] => 8.799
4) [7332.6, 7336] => 8.791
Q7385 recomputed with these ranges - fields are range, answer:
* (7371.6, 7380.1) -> 8.995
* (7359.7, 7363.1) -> 8.874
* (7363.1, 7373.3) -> 9.04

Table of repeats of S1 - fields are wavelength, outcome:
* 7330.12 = 9.149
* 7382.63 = 9.045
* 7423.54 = 8.792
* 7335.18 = 8.913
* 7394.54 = 9.201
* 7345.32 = 9.282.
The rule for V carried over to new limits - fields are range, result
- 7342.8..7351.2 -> 9.358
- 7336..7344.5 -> 9.535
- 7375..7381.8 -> 9.375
